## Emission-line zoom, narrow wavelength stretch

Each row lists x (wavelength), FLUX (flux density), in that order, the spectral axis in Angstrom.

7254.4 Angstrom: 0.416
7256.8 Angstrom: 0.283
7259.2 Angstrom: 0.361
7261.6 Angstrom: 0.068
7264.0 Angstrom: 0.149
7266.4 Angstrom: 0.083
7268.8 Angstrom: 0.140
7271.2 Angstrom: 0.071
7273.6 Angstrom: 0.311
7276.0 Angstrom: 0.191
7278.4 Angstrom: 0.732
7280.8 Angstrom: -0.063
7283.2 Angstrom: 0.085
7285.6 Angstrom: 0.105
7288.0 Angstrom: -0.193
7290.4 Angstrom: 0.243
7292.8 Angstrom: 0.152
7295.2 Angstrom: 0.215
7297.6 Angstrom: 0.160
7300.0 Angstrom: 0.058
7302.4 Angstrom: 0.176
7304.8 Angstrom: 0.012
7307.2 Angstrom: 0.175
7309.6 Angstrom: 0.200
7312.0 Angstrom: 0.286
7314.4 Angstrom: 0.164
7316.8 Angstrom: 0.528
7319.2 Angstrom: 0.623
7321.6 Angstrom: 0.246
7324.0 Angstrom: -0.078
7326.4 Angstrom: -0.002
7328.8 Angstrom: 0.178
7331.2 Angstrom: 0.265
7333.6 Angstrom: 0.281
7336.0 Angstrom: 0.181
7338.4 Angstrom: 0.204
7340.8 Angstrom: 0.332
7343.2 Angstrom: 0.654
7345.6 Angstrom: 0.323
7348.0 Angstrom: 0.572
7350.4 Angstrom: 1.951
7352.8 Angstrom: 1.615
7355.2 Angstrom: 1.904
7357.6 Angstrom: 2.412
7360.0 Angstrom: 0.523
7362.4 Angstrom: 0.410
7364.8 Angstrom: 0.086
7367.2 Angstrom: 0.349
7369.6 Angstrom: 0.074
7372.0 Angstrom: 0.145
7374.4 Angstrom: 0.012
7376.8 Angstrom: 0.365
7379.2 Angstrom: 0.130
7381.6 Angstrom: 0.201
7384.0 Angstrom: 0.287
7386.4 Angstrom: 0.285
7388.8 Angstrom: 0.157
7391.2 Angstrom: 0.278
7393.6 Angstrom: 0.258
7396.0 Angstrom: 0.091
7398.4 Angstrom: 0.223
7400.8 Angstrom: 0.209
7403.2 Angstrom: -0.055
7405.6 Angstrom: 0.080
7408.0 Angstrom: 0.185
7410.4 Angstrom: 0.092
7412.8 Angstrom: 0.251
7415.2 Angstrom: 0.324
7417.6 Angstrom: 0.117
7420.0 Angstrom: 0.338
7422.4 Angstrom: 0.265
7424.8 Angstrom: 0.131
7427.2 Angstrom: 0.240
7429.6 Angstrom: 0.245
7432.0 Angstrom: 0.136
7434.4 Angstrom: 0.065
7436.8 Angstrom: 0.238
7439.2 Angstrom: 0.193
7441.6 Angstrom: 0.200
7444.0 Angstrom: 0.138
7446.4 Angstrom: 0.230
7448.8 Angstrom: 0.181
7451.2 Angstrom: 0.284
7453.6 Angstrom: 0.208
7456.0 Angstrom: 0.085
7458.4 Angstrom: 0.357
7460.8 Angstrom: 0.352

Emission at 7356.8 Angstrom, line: [O II] 3727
